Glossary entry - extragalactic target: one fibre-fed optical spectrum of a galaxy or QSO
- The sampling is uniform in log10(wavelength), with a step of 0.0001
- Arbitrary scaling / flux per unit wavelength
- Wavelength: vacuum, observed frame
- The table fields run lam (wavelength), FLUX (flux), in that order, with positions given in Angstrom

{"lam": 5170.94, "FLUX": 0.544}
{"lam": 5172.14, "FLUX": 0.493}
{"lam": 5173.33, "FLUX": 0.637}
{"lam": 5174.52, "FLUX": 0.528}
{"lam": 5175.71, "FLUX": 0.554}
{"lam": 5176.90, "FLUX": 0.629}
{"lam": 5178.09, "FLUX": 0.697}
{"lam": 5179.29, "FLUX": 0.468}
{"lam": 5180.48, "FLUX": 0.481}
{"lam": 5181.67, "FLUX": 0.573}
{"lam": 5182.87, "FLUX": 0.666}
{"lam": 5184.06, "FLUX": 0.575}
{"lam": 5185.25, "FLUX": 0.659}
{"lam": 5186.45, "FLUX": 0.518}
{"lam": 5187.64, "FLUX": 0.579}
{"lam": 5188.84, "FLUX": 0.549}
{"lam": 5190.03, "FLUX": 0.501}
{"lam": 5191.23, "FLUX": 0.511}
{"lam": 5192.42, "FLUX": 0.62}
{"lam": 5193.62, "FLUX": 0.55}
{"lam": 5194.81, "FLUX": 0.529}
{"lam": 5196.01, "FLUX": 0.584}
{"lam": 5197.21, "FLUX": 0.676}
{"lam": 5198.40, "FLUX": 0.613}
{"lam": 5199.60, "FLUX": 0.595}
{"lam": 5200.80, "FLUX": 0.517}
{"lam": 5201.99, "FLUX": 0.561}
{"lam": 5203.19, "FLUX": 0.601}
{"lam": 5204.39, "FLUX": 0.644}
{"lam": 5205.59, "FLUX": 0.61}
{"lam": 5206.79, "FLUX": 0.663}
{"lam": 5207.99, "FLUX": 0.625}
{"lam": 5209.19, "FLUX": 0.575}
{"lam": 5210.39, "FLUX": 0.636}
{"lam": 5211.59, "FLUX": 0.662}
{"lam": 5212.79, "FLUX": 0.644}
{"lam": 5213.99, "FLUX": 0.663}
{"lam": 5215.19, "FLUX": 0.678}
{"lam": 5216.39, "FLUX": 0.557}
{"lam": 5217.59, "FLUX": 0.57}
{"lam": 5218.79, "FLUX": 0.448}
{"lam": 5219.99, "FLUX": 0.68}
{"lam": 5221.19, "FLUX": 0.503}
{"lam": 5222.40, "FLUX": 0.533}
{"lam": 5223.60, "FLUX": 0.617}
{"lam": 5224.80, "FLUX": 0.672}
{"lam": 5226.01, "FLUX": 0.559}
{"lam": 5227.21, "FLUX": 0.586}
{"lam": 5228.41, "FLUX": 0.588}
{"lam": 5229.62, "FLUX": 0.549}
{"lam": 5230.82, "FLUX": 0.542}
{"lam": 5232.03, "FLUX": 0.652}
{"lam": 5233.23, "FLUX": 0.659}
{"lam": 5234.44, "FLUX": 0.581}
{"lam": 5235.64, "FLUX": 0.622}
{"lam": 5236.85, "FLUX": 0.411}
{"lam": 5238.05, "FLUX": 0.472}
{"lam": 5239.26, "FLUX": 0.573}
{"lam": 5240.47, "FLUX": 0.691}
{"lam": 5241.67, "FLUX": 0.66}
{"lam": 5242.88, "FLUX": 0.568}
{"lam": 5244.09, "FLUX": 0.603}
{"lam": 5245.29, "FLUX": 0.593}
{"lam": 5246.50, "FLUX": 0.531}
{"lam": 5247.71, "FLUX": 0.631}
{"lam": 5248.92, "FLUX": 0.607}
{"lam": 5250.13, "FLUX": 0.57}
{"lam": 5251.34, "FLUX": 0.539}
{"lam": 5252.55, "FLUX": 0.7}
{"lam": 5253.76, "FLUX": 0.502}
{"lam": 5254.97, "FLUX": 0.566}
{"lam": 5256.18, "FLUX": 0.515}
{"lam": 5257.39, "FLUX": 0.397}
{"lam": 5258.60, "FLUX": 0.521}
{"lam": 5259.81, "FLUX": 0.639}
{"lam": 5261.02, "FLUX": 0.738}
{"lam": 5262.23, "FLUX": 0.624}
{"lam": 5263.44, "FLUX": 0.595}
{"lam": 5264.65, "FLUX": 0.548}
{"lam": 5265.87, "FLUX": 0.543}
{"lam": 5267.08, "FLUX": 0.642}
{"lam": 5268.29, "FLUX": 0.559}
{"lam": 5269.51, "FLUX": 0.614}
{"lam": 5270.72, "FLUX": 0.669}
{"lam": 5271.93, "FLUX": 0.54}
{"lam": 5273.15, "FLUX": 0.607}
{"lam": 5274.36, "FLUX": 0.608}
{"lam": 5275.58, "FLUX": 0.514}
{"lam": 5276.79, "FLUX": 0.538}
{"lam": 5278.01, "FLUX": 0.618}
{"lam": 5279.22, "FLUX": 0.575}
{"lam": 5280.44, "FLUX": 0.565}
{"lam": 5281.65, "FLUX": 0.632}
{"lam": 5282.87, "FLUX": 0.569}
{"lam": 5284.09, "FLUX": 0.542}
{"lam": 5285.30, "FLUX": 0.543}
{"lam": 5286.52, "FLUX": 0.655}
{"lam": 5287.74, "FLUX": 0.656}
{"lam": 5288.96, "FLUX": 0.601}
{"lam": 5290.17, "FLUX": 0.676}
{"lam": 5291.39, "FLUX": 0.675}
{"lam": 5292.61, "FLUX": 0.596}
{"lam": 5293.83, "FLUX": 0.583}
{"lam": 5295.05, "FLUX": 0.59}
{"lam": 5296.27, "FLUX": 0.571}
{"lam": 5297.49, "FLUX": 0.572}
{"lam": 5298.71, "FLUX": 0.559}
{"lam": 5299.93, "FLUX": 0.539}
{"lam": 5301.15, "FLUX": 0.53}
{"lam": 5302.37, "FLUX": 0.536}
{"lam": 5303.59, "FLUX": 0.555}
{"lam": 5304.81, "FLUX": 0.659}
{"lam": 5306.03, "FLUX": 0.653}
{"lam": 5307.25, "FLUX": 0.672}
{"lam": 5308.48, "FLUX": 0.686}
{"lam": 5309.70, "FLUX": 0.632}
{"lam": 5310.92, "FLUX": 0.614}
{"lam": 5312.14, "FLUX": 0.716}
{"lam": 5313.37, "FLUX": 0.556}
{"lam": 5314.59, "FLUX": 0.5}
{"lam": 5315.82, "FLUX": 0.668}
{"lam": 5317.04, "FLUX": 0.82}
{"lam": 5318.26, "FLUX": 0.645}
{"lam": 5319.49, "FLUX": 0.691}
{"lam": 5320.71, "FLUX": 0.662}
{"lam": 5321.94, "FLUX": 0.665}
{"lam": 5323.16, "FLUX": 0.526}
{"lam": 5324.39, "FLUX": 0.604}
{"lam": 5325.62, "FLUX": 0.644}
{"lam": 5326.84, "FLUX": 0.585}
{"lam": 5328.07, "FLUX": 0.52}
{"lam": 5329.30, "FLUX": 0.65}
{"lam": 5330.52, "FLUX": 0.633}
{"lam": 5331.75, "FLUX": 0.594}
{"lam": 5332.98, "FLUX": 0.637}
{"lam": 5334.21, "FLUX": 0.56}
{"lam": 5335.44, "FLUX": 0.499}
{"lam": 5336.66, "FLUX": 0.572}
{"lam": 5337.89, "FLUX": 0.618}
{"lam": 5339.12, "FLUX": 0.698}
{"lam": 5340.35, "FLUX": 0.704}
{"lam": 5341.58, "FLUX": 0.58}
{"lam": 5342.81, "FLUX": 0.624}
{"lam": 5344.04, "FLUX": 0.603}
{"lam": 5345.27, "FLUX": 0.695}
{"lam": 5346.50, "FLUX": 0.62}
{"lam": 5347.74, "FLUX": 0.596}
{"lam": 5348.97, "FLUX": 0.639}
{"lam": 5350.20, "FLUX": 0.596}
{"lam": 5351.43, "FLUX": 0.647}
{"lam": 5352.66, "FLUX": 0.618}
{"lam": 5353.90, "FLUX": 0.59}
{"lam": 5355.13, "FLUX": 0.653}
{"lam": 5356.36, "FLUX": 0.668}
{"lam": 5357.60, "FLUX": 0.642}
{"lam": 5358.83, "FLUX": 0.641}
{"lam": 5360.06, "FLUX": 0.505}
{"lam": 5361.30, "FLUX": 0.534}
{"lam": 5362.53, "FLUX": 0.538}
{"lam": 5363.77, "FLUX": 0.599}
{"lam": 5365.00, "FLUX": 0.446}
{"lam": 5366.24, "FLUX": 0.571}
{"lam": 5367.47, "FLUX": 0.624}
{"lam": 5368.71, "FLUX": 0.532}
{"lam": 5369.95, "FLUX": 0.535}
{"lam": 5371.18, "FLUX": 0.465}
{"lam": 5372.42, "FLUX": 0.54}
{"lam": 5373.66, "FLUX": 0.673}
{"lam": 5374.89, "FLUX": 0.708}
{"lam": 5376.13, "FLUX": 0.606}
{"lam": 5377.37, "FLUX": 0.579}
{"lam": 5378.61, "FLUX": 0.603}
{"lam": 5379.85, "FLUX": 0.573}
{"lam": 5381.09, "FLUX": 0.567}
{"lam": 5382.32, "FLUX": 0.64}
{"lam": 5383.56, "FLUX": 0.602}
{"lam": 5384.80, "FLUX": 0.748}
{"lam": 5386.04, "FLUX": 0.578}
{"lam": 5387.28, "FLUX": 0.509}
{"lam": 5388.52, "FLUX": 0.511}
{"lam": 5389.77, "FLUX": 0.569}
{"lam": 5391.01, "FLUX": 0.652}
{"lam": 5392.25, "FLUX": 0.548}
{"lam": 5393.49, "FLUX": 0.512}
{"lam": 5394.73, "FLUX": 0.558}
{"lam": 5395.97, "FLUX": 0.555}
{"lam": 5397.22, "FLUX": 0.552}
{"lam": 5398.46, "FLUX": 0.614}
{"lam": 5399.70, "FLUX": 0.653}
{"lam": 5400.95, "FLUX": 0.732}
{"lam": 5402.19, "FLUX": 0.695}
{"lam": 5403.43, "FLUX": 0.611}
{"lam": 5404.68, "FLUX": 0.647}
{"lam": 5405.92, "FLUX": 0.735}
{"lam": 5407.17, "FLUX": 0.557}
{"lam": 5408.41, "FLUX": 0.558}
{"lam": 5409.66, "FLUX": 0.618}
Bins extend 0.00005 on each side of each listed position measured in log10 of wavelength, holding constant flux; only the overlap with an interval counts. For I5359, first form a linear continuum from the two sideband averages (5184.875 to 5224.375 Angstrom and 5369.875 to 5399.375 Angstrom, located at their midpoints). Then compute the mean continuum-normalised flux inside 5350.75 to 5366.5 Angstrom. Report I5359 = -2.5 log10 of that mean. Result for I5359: -0.01 mag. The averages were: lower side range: 0.59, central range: 0.589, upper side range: 0.585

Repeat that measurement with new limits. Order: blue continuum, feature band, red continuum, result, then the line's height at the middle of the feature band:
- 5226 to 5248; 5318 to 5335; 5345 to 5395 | -0.046 mag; 0.588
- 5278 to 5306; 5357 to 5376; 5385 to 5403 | 0.039 mag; 0.592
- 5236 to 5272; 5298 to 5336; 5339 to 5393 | -0.042 mag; 0.59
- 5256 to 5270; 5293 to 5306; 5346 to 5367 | 0.022 mag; 0.585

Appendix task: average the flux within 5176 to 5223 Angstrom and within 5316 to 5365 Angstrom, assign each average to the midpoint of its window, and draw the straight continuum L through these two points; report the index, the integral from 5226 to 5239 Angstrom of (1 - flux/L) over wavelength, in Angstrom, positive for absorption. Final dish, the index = 0.63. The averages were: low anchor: 0.588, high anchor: 0.617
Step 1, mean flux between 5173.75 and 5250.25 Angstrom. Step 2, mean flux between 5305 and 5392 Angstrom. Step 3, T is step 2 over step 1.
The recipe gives 1.04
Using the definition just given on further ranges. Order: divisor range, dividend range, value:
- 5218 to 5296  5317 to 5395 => 1.03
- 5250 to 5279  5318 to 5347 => 1.07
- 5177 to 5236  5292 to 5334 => 1.04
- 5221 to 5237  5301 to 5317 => 1.07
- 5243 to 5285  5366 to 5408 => 1.03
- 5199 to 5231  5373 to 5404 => 1.02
